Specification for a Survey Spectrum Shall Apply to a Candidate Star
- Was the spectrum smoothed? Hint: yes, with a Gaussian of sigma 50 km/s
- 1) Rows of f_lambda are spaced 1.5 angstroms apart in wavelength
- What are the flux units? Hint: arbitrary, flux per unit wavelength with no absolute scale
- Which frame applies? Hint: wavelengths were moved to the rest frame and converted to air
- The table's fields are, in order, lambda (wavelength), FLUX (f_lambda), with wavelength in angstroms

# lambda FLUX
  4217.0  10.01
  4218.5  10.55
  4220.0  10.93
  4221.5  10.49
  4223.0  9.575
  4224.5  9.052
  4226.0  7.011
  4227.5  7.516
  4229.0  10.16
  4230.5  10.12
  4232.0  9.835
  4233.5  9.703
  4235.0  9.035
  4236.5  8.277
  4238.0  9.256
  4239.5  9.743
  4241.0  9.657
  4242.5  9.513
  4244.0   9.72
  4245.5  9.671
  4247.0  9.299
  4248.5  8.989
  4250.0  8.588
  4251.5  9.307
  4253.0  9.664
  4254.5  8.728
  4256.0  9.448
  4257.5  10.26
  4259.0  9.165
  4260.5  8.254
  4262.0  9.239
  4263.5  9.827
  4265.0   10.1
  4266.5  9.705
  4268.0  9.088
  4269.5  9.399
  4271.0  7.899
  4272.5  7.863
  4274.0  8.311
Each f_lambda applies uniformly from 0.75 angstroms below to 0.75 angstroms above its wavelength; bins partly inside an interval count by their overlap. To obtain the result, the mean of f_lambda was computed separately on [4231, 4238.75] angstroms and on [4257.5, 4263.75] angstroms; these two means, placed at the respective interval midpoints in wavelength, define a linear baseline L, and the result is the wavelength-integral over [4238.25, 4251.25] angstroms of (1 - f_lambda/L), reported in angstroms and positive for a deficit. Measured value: -0.22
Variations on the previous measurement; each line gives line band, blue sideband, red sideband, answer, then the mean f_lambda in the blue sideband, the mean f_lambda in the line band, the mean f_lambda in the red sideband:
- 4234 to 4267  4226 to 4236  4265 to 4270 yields 0.1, 9.19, 9.34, 9.5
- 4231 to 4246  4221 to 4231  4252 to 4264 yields -0.5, 9.07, 9.45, 9.31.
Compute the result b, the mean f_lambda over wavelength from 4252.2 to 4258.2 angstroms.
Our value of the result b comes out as 9.52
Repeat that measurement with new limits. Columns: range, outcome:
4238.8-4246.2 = 9.66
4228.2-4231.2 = 10.1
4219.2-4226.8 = 9.41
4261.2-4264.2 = 9.51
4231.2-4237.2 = 9.23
